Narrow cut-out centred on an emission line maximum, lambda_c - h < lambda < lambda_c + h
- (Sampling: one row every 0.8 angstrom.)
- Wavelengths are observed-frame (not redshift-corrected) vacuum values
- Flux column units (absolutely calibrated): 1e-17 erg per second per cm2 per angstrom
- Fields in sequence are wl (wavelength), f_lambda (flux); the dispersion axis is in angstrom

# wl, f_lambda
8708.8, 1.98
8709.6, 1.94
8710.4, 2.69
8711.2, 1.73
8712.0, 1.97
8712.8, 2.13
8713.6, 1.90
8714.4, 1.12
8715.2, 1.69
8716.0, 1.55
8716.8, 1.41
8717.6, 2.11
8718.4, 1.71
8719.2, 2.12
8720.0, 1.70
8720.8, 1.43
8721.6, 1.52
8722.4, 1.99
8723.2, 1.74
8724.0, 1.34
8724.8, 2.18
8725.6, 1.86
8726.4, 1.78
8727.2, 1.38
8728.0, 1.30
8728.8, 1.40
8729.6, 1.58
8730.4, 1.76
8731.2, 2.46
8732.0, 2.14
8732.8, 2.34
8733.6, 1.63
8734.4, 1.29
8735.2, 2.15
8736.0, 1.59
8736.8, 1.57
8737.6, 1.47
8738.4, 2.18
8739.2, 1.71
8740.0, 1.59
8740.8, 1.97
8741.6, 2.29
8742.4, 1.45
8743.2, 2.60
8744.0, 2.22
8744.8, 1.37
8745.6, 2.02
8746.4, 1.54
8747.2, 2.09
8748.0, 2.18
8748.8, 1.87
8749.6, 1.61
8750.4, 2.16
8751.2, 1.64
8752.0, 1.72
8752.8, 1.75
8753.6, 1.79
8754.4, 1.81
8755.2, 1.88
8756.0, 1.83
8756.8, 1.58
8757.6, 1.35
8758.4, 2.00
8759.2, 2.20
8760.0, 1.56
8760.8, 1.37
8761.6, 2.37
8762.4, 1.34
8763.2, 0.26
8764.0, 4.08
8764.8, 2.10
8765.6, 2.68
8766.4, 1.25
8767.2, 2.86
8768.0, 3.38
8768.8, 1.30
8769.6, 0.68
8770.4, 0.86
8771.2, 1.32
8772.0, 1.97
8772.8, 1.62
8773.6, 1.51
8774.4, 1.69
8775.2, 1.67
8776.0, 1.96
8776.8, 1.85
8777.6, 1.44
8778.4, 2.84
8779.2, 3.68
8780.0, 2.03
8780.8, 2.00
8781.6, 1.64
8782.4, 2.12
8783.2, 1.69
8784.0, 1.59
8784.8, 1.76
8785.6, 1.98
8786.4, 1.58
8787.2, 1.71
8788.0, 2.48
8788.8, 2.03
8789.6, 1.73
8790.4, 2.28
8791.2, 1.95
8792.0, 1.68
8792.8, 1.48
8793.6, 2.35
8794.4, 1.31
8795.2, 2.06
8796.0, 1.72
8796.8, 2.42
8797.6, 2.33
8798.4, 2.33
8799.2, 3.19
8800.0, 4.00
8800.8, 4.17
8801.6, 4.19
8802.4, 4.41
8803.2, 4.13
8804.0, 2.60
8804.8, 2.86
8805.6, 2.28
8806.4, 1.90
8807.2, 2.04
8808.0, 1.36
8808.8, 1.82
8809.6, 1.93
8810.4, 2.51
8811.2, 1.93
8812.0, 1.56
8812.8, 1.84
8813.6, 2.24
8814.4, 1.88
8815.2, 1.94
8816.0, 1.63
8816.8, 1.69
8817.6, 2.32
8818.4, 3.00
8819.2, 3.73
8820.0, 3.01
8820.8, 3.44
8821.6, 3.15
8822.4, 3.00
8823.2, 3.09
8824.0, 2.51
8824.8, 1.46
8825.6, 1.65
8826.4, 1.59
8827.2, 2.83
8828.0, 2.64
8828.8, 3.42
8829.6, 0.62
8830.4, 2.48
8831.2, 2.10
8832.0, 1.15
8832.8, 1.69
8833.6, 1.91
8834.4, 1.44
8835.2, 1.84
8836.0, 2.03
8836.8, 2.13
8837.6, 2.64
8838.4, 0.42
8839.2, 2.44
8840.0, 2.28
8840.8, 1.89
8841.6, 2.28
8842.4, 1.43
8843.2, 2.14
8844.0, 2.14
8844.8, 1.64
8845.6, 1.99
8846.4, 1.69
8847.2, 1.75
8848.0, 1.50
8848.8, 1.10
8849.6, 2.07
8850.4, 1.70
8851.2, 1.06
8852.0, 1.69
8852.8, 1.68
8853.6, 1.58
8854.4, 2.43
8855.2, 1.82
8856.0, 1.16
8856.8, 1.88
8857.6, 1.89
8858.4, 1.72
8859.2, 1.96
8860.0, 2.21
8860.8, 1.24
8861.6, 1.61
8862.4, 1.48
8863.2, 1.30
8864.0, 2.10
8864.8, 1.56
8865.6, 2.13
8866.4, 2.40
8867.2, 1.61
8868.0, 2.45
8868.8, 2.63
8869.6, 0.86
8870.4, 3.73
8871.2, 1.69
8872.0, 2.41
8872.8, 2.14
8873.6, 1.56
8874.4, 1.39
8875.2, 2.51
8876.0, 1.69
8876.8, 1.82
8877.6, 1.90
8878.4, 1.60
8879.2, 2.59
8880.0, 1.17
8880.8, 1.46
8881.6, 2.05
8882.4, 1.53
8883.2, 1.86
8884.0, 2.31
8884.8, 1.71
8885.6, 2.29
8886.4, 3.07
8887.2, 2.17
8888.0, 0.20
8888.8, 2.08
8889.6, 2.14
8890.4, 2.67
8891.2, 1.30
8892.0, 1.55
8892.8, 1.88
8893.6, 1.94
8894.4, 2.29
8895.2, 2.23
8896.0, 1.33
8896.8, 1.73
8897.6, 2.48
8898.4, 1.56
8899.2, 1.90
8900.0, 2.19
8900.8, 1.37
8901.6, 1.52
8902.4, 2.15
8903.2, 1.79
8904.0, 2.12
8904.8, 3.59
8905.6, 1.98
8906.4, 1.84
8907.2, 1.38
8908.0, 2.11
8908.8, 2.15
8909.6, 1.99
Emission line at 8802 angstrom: [S II] 6716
